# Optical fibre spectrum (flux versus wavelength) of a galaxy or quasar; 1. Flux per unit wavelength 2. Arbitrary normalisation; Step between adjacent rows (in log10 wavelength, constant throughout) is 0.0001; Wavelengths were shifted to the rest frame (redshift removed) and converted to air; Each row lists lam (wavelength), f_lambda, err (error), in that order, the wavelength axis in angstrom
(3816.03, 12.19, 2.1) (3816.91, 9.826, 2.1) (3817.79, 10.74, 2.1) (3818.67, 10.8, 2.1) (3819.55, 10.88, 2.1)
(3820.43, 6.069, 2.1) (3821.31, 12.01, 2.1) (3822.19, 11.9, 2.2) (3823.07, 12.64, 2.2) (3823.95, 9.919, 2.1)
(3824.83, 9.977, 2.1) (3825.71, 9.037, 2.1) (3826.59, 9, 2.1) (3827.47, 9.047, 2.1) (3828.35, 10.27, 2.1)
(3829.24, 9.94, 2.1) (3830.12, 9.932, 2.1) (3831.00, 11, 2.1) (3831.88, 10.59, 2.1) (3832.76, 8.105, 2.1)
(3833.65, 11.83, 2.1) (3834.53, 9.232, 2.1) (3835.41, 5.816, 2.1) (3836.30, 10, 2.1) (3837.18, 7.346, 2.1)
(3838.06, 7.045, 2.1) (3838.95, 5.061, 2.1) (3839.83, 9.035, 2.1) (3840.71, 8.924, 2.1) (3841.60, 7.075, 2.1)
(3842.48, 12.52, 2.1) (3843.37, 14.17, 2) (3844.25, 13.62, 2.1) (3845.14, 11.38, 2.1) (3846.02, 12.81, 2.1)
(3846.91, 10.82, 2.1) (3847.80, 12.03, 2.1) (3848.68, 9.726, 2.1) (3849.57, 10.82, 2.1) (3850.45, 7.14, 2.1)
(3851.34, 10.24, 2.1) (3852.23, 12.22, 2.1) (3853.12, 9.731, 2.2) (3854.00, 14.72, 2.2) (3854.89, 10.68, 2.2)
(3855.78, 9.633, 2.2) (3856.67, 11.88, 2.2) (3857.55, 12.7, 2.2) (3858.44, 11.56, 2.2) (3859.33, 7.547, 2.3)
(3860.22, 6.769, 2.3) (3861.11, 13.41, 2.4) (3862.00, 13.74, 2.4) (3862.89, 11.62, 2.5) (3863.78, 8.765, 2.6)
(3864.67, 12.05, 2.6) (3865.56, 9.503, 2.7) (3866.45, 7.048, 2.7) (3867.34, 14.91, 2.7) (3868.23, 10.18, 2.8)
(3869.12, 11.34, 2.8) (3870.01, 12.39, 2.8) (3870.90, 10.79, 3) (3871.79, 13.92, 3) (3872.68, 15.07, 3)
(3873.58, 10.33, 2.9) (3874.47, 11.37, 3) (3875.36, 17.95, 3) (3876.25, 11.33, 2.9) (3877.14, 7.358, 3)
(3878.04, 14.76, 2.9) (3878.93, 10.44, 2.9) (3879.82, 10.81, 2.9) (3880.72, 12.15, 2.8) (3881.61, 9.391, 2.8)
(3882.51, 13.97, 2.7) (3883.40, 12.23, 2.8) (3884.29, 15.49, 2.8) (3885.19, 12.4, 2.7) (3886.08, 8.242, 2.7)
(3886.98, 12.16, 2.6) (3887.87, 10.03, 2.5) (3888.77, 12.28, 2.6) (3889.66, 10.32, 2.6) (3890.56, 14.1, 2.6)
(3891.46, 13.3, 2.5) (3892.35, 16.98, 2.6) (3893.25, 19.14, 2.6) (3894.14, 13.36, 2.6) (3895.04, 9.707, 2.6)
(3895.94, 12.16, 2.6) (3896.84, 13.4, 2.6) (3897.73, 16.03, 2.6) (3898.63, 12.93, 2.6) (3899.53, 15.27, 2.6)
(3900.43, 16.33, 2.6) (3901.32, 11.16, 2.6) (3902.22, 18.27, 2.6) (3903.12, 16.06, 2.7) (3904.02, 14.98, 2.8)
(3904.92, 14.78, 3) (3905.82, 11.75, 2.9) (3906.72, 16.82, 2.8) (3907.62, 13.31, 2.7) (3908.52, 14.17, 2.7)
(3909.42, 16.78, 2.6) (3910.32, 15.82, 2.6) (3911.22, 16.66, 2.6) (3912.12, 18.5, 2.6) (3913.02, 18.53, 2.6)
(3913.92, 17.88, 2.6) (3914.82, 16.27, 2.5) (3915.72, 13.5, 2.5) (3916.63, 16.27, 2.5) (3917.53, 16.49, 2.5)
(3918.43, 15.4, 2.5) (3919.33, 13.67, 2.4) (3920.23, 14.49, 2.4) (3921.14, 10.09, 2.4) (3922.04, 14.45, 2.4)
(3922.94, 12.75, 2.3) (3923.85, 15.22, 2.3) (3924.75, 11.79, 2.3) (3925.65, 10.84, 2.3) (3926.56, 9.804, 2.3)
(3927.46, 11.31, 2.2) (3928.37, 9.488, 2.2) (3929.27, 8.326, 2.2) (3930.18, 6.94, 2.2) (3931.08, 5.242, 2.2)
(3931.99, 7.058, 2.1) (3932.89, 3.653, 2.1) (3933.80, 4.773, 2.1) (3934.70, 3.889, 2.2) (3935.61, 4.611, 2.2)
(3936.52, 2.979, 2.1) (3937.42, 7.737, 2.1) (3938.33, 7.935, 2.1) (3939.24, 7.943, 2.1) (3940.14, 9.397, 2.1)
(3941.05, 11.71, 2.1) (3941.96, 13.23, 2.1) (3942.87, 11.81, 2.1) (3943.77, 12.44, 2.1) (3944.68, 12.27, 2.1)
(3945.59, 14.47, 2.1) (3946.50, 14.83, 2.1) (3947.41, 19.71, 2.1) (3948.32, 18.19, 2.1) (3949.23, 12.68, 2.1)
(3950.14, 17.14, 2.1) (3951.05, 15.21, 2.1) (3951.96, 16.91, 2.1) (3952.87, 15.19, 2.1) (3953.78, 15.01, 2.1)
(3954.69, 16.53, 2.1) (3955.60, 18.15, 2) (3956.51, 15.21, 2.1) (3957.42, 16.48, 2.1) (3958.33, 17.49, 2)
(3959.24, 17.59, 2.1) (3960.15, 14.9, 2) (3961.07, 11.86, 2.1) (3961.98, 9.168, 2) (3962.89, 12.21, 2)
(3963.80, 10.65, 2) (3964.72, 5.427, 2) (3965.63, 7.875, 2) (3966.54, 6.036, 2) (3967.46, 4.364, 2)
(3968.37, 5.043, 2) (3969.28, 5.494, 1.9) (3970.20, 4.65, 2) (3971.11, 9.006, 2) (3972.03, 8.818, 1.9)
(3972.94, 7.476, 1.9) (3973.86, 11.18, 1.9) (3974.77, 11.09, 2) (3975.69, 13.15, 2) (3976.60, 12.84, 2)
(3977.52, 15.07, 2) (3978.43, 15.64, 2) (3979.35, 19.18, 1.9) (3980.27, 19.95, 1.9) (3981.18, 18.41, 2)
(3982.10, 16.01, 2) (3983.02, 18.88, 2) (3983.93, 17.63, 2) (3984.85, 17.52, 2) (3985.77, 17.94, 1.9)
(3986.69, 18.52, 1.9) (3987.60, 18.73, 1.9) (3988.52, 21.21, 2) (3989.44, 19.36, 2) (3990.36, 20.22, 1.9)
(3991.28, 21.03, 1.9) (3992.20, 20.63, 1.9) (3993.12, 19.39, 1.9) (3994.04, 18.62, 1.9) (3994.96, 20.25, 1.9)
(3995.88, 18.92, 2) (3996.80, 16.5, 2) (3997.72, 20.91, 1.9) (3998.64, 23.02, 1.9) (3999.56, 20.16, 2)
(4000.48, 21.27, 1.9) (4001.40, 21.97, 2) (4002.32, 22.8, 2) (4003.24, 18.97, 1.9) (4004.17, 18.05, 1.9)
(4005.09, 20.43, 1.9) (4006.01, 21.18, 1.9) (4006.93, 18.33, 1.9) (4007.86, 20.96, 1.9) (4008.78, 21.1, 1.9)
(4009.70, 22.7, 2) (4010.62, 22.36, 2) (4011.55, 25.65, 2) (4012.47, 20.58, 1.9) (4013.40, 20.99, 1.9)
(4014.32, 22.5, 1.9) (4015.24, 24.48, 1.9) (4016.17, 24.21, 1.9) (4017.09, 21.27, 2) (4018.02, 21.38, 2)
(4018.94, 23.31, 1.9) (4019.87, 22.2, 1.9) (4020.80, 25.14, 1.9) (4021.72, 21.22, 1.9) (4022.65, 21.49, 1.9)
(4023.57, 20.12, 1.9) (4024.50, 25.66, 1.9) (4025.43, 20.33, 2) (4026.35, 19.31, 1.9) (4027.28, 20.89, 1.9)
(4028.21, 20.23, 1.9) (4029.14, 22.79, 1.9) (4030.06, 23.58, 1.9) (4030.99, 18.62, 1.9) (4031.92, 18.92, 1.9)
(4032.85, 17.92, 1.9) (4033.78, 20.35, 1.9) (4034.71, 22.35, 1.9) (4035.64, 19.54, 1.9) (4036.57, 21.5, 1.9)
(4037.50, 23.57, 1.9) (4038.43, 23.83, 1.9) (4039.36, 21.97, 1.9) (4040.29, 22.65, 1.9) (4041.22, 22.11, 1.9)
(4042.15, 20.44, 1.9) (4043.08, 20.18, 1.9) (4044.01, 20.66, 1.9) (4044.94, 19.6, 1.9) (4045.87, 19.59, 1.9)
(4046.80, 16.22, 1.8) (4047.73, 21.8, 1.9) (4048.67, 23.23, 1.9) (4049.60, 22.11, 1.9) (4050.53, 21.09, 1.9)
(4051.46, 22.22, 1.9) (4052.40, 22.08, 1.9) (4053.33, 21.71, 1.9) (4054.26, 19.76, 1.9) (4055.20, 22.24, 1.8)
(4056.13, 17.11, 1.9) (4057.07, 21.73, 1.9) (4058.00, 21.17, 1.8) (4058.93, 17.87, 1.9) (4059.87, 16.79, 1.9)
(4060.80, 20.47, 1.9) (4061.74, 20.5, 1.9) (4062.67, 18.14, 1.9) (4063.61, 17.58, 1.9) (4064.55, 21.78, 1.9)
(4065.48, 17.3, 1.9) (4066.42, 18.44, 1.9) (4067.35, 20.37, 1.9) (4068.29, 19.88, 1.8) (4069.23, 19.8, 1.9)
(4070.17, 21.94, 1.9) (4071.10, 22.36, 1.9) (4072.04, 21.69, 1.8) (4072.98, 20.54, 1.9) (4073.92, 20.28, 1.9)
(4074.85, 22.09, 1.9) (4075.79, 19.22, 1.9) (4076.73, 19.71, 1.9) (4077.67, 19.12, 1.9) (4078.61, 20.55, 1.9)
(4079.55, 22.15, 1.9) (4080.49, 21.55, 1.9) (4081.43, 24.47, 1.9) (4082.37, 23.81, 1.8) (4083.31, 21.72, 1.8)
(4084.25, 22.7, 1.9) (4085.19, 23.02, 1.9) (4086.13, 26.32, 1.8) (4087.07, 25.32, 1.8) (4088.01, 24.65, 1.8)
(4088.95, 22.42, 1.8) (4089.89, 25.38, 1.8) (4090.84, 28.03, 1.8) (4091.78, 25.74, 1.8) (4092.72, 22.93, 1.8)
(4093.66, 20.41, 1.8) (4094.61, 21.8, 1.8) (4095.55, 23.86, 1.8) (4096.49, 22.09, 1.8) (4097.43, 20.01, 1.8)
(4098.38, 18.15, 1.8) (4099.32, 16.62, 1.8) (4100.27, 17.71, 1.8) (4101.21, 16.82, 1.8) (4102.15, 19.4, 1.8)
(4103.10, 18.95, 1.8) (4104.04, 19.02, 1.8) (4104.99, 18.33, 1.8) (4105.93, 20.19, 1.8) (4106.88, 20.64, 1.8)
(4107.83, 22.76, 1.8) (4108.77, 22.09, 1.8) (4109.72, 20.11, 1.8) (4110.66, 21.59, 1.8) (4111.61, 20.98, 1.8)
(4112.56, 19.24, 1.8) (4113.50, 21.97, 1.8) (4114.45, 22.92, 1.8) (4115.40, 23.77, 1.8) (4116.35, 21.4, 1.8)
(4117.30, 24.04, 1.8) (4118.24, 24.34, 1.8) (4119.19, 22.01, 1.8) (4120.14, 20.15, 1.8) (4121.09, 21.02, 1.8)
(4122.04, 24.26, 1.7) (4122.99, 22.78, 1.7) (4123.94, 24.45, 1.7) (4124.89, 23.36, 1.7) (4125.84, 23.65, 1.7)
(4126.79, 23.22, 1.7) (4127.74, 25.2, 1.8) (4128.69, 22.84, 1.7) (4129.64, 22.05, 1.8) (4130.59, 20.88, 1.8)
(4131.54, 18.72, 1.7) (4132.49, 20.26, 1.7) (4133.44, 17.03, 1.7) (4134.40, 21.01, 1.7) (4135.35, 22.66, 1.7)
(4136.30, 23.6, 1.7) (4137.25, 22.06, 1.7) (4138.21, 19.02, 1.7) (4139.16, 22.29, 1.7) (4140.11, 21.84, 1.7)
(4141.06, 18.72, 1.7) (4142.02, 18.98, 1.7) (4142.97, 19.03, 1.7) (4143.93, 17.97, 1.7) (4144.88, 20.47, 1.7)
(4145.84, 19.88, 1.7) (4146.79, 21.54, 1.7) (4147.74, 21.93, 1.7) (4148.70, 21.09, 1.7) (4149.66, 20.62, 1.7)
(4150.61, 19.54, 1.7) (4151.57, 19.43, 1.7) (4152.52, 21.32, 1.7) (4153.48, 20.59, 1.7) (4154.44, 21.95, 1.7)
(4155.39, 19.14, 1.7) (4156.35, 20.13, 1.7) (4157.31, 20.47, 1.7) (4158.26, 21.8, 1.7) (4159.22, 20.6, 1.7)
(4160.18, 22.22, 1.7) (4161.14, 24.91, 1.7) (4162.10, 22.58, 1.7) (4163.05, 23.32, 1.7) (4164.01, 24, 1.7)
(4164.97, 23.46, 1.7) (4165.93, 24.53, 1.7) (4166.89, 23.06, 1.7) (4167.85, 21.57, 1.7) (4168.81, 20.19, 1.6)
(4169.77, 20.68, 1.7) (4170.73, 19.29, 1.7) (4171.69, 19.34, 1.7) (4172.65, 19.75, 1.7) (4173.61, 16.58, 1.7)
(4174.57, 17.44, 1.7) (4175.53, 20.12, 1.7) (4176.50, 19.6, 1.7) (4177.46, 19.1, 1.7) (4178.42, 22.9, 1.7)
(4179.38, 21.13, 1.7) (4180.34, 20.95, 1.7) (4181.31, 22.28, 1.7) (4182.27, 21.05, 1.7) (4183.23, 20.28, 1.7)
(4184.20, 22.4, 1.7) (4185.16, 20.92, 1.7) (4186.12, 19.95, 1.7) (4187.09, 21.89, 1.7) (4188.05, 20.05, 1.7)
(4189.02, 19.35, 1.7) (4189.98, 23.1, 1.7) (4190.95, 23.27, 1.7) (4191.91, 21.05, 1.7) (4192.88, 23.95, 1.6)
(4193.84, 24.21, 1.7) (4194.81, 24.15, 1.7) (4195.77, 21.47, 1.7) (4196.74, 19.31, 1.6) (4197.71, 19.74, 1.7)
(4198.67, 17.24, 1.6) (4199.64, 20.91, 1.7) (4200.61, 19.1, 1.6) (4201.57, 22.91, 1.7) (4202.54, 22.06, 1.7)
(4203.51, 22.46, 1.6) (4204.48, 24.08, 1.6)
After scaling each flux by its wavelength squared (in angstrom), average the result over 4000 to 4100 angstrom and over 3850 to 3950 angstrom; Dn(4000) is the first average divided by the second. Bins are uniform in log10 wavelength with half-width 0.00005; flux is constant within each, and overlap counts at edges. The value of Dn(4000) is 1.88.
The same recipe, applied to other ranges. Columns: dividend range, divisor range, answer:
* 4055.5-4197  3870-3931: 1.78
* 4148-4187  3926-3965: 2.02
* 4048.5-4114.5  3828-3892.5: 2.13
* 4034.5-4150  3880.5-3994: 1.72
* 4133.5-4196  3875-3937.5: 1.92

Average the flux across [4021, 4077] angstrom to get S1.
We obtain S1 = 20.7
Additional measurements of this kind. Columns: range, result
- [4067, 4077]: 20.7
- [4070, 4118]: 21.6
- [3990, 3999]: 19.9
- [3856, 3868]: 10.8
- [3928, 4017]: 15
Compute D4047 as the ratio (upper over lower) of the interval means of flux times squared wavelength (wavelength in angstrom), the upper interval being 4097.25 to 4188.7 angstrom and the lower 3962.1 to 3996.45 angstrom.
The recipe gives 1.6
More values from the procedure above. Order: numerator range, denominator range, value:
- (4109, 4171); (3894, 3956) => 1.86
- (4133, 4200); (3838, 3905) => 2.03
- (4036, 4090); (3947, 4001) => 1.45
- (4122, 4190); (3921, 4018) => 1.56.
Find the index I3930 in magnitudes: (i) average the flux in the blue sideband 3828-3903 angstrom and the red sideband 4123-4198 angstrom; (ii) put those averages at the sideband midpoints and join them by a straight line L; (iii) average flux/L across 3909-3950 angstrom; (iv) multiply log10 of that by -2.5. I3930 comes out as 0.13 mag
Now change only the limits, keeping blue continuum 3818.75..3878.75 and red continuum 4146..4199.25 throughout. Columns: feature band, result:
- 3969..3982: 0.18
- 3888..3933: -0.08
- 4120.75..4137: -0.13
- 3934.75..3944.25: 0.48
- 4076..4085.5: -0.20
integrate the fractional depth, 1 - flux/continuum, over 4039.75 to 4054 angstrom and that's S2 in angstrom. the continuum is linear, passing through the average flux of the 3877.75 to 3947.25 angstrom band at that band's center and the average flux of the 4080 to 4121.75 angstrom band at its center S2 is -1.4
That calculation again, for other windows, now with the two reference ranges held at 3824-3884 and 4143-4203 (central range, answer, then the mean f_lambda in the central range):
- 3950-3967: 0.6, 13.6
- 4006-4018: -4.7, 22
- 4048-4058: -2.4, 21.3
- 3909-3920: -3.1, 16.3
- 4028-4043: -4.2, 21.3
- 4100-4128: -3.5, 21.5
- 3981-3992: -2.8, 18.8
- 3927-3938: 5.7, 6.35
